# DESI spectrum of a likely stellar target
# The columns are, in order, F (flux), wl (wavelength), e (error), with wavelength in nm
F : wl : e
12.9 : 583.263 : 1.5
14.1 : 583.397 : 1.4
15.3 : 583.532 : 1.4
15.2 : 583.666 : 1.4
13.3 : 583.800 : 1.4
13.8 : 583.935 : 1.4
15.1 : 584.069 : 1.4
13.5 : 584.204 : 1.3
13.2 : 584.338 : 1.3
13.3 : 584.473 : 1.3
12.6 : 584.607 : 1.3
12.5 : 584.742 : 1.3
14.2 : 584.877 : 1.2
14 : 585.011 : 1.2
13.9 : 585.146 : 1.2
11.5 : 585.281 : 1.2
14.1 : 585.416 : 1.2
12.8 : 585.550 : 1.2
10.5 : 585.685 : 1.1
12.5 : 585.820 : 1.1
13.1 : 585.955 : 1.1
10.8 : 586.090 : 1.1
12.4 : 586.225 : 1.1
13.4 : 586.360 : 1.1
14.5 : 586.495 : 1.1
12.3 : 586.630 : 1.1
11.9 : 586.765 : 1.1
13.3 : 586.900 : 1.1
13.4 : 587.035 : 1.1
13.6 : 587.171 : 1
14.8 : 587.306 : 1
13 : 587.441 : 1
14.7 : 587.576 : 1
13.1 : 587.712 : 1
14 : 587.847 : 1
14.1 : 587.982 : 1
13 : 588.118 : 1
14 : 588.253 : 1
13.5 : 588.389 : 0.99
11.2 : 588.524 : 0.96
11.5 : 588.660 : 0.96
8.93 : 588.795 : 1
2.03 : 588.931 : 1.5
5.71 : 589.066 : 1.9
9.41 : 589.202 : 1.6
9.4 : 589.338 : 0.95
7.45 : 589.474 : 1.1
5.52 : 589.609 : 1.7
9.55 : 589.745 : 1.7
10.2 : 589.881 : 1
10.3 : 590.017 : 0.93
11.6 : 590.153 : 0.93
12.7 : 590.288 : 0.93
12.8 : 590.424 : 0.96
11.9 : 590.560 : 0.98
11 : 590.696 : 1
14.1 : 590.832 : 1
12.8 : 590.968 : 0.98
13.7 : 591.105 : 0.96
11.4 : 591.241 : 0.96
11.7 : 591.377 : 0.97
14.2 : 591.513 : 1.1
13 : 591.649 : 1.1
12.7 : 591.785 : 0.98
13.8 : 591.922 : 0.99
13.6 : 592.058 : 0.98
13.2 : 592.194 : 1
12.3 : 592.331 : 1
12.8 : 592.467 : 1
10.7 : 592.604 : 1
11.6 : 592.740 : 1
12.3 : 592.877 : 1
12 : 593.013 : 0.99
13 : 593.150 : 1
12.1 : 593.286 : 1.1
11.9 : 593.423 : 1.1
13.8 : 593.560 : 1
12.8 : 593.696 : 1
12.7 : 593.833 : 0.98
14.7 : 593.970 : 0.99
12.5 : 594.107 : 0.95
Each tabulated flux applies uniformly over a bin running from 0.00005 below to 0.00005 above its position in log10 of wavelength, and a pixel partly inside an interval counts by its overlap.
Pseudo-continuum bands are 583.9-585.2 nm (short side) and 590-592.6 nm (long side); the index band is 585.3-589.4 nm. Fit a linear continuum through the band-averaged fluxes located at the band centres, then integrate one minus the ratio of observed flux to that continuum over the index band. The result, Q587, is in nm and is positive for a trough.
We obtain 0.37 nm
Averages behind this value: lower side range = 13.6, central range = 12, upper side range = 12.6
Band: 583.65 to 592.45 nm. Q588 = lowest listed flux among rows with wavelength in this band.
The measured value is 2.03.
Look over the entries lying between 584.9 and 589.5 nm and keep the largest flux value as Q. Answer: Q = 14.8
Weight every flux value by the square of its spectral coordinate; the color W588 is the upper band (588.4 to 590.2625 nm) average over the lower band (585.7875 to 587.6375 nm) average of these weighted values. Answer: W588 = 0.69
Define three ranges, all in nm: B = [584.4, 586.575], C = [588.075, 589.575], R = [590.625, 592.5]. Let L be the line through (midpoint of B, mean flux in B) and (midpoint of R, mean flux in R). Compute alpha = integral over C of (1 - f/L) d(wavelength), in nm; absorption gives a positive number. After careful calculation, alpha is 0.394 nm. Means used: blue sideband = 12.9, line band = 9.5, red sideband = 12.9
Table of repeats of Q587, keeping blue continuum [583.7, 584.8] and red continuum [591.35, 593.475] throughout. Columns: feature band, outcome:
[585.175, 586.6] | 0.08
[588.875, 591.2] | 0.50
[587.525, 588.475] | -0.05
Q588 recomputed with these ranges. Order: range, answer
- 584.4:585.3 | 11.5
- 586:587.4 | 10.8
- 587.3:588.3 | 13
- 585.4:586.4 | 10.5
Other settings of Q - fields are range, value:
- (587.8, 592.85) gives 14.2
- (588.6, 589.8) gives 11.5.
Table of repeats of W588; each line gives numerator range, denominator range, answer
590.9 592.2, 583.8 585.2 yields 0.98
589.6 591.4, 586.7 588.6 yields 0.87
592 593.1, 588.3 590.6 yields 1.29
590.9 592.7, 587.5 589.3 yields 1.16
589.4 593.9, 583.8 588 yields 0.92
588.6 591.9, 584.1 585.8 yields 0.83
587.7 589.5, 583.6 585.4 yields 0.79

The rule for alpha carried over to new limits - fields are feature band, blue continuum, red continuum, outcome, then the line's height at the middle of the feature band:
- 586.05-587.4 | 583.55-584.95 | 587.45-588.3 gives 0.07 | 13.8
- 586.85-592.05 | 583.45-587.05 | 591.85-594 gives 0.50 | 12.9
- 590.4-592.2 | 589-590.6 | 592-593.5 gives -0.30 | 11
